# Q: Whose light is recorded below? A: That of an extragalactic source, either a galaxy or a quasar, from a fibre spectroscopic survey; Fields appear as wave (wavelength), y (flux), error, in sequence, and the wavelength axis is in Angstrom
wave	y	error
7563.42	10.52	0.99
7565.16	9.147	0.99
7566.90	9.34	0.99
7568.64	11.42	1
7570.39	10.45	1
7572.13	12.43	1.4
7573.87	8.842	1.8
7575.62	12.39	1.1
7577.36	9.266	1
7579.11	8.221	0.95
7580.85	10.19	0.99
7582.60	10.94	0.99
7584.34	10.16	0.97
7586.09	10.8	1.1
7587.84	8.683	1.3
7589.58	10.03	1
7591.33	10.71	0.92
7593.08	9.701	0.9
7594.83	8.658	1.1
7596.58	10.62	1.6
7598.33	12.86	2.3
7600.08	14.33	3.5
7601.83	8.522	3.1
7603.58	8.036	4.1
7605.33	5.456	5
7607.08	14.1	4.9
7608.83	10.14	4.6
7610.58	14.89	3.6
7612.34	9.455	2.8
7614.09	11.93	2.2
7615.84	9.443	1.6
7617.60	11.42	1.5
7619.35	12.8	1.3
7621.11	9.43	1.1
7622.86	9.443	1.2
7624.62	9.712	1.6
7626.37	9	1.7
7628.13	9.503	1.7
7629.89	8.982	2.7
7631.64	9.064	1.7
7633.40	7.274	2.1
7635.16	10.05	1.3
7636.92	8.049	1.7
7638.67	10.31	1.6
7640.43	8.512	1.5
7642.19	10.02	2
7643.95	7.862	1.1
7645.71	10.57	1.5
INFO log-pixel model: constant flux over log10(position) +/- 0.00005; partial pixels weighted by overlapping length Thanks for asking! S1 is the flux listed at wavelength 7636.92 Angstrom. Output 8.049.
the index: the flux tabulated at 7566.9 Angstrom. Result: 9.34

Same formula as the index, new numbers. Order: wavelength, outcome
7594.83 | 8.658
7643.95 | 7.862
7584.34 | 10.16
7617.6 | 11.42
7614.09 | 11.93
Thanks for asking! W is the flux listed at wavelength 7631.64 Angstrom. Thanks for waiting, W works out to 9.064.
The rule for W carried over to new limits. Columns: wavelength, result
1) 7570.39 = 10.45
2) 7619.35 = 12.8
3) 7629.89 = 8.982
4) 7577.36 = 9.266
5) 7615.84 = 9.443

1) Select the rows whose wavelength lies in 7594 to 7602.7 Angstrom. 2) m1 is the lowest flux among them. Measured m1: 8.522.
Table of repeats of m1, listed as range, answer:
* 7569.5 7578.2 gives 8.842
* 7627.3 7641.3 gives 7.274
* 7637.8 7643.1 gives 8.512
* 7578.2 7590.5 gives 8.221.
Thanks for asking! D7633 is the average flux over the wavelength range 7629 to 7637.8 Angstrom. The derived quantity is 8.69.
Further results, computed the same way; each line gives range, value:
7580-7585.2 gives 10.4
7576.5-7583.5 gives 9.66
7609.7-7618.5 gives 11.4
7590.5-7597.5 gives 9.93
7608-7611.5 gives 12.5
